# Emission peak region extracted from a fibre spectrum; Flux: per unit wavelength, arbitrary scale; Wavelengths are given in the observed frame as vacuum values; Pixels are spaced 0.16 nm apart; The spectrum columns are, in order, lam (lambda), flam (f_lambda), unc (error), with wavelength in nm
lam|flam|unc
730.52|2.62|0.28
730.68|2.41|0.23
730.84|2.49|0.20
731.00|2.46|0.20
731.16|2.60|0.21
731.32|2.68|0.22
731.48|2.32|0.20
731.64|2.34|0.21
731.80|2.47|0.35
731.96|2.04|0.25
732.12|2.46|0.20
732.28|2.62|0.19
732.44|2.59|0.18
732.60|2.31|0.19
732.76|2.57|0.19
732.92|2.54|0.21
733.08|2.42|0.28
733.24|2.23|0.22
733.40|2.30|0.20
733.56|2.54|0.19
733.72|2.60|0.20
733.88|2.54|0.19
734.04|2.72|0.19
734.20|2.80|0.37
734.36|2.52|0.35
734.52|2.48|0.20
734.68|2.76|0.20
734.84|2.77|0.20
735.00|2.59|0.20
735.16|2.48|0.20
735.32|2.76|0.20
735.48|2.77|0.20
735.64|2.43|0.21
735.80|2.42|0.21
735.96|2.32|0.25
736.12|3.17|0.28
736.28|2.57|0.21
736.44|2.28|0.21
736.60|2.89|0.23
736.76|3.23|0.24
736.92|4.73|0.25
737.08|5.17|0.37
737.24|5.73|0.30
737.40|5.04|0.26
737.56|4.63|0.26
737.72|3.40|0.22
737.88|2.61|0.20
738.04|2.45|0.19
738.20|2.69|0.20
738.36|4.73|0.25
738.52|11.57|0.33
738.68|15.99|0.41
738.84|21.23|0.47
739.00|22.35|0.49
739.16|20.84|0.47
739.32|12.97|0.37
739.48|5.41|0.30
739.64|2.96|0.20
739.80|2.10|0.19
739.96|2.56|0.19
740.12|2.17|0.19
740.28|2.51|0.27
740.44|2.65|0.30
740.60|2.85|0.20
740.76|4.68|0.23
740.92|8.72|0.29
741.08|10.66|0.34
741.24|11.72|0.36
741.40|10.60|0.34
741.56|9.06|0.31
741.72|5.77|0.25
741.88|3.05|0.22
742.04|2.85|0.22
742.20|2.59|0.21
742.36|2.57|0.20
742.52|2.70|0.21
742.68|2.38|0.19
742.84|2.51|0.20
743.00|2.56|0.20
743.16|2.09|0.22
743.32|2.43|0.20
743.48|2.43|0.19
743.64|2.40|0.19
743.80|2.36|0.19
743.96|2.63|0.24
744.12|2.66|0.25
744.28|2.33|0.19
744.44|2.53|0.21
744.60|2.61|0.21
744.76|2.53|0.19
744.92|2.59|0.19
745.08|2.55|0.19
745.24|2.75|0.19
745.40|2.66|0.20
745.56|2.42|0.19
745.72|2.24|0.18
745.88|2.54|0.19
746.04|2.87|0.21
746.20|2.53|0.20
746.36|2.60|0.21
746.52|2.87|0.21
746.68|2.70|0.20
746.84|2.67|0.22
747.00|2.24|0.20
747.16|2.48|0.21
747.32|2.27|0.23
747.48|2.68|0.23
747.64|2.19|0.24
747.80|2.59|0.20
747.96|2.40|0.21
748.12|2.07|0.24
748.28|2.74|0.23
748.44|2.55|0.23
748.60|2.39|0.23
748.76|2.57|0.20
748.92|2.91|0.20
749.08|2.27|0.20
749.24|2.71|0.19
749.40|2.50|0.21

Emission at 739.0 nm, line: H-alpha 6563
